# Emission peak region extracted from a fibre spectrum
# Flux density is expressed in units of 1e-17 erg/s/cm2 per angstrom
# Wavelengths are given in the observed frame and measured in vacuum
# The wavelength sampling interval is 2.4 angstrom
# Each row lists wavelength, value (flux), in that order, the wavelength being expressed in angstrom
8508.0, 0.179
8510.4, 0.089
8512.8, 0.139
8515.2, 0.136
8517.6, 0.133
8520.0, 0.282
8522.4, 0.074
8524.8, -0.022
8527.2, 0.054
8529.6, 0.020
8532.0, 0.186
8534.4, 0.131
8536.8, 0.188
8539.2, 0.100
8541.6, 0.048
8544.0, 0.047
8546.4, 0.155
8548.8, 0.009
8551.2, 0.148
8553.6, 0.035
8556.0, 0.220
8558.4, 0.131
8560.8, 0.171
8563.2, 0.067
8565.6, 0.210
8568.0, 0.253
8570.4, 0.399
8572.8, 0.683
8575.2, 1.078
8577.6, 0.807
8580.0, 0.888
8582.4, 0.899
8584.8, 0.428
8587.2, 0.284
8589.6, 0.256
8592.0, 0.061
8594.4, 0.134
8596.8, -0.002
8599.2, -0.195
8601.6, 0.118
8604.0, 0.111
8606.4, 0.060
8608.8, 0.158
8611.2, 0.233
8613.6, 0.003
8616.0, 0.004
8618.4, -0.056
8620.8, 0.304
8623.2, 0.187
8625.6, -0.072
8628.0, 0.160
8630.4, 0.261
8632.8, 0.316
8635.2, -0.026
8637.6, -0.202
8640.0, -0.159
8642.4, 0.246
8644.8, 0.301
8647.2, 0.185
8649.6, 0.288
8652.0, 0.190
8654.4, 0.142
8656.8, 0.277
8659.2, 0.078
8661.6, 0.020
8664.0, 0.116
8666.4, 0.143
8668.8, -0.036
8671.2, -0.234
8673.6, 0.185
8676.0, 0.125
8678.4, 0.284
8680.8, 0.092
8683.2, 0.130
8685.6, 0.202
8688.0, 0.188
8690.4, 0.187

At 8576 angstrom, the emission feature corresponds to [O II]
